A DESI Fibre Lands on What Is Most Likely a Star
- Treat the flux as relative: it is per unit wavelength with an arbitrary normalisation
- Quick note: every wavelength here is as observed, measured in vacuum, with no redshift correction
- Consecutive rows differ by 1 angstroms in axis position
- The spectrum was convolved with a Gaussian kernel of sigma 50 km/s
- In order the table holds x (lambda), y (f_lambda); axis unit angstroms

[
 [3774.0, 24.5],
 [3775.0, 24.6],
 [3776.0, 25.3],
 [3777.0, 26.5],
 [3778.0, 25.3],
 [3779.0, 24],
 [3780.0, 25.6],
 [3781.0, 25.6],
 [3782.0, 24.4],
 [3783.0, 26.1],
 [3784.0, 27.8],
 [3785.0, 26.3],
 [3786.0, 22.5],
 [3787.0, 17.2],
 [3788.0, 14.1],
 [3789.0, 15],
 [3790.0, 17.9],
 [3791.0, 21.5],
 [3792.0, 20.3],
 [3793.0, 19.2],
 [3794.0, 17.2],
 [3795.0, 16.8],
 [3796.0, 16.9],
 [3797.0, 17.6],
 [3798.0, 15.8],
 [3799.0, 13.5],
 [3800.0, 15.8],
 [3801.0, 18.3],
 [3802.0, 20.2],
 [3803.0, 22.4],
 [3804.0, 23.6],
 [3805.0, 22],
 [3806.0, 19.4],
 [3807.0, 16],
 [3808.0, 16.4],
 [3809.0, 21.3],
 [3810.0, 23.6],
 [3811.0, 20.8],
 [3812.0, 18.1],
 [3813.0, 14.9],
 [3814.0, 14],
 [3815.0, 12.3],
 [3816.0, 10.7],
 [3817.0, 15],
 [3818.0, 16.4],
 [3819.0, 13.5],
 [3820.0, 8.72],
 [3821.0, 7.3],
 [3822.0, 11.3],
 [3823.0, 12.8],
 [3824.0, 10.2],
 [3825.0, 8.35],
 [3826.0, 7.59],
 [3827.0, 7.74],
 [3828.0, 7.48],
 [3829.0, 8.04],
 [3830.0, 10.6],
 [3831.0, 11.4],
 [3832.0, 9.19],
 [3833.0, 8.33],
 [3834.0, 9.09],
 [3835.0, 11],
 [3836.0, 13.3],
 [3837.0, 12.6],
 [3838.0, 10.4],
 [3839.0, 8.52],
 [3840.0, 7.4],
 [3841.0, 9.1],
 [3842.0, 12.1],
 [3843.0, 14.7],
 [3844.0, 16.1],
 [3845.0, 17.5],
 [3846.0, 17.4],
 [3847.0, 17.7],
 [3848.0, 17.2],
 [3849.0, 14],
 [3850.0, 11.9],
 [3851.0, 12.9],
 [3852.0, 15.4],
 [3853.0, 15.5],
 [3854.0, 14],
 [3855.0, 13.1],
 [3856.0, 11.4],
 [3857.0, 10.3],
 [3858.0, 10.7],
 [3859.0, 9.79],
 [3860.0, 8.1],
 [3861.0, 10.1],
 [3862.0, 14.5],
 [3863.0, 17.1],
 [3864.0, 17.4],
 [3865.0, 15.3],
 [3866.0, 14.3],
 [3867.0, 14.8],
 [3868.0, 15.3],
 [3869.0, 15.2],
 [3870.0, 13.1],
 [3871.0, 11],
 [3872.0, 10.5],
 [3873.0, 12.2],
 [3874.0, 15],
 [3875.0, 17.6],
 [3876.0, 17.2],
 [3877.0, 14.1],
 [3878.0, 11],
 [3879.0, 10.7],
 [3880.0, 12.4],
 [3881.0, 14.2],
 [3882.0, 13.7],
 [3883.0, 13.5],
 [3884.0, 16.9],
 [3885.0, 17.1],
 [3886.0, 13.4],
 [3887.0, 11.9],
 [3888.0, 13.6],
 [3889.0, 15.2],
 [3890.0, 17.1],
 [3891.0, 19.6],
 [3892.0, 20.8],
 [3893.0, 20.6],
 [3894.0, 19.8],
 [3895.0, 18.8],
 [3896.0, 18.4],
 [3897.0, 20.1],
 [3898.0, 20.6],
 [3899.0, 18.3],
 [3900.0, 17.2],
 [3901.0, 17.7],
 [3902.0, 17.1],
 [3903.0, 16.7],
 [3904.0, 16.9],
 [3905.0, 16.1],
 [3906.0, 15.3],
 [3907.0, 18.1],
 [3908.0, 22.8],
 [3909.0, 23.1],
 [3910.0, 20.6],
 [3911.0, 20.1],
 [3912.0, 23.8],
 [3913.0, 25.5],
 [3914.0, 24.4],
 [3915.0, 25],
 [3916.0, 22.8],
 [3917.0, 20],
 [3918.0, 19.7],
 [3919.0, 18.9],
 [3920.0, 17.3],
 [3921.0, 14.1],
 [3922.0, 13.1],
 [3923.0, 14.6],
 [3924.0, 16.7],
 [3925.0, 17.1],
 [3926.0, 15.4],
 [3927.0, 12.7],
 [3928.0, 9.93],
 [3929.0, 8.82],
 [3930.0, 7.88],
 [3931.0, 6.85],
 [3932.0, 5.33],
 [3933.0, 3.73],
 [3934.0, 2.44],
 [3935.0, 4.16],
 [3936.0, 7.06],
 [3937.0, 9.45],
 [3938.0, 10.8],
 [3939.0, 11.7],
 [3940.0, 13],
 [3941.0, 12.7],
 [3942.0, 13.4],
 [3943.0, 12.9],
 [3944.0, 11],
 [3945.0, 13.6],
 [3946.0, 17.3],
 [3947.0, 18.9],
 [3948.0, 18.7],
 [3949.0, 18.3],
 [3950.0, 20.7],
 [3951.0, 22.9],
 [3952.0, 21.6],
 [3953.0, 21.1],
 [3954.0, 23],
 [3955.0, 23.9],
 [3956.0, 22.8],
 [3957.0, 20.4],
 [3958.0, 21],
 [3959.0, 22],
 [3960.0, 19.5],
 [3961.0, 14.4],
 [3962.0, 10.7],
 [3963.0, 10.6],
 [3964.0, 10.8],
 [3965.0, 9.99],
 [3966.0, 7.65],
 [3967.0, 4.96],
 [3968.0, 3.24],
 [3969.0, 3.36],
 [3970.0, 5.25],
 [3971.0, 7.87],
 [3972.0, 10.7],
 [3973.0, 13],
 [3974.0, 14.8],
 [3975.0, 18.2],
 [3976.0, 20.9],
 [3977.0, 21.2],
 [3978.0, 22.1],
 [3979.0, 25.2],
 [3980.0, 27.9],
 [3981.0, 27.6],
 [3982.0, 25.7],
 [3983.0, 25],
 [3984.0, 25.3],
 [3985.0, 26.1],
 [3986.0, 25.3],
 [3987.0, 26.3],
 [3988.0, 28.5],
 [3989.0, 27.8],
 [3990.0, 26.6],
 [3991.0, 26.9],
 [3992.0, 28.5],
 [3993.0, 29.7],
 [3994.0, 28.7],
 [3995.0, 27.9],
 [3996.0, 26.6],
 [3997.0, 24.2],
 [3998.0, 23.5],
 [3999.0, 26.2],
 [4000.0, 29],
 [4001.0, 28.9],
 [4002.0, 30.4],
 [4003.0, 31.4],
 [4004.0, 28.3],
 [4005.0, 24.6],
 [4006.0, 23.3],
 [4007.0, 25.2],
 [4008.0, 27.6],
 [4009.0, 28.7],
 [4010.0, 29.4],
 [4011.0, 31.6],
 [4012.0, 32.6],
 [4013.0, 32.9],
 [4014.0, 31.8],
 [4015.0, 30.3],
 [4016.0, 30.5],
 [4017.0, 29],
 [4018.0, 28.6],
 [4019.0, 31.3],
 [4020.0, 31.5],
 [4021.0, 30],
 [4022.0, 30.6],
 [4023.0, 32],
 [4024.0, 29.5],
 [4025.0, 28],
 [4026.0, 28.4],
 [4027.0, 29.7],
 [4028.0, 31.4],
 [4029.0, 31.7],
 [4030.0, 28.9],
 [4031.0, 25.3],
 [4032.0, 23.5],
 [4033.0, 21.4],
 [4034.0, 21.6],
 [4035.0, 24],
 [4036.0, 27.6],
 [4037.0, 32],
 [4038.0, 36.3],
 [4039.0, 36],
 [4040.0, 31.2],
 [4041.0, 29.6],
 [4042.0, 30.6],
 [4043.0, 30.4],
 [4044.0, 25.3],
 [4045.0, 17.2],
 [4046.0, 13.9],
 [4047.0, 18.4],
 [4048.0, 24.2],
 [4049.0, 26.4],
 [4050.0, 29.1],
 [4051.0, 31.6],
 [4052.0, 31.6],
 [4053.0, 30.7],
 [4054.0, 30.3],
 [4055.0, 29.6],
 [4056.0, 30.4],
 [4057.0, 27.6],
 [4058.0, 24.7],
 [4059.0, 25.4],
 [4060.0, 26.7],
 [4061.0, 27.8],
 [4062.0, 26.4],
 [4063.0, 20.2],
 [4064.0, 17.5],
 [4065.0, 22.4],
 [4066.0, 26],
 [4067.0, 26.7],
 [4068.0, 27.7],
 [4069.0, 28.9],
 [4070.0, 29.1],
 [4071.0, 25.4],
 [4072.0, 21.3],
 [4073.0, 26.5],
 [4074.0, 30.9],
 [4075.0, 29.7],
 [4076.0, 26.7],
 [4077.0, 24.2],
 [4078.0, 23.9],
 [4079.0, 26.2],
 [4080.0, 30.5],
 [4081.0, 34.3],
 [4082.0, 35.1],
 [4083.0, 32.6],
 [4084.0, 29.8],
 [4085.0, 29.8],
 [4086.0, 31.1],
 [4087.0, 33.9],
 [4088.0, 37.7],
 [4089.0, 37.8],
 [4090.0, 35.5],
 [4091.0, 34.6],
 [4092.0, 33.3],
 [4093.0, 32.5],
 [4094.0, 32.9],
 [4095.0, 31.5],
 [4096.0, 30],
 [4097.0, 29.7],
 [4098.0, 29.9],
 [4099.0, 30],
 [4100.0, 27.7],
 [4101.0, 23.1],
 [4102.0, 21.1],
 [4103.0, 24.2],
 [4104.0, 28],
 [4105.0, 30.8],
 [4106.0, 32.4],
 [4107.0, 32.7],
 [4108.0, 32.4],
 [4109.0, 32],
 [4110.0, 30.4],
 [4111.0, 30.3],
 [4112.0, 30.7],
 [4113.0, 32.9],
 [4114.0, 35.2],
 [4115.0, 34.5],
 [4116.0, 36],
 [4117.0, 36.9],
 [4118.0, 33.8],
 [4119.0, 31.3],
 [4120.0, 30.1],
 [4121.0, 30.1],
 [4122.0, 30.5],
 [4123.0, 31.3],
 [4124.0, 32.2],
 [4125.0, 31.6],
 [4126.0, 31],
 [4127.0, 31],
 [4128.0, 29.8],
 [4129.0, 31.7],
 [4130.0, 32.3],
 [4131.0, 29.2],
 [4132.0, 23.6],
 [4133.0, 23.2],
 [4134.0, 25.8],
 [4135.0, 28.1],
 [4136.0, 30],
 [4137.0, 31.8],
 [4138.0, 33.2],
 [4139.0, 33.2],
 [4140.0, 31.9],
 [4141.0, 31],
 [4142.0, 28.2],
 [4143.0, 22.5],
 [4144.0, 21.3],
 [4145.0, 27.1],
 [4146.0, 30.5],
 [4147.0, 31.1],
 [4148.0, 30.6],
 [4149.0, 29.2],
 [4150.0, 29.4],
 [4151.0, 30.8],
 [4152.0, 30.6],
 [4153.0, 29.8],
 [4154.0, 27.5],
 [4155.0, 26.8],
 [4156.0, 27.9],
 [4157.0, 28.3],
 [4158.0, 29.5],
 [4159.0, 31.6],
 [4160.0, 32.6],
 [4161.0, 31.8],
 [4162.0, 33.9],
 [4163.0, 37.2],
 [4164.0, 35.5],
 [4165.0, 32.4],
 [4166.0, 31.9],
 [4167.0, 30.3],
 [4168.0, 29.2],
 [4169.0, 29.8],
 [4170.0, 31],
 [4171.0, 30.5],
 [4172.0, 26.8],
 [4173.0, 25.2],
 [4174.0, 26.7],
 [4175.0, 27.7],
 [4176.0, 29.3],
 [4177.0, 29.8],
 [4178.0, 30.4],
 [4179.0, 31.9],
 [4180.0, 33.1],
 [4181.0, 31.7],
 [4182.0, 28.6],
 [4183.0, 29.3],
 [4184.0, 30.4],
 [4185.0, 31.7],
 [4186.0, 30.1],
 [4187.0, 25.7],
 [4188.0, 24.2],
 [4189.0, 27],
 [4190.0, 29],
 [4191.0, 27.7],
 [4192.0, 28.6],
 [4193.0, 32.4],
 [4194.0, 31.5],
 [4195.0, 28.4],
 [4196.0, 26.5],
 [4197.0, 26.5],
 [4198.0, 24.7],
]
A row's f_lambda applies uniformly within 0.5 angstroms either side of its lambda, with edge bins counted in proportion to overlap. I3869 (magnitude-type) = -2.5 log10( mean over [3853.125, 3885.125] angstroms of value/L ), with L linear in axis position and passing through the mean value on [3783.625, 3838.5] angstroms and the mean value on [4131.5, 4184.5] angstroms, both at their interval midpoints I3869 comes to 0.29 mag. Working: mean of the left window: 15.2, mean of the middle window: 13.5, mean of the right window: 29.7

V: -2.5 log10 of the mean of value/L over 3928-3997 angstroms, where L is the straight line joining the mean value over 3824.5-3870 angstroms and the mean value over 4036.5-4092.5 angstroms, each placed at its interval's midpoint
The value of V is 0.24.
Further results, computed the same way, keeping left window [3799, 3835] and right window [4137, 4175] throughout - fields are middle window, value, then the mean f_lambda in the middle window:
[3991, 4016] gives -0.24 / 28.4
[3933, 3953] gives 0.42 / 13.7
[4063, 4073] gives 0.04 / 24.8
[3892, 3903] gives -0.06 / 18.9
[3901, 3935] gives 0.17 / 16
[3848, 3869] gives 0.19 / 13.4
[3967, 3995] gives 0.04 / 21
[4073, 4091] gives -0.18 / 31.1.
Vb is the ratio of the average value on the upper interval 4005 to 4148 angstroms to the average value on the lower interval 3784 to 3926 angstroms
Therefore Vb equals 1.9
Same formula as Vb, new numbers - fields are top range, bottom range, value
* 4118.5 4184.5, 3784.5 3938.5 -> 2.00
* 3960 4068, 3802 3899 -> 1.76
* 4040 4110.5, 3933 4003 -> 1.52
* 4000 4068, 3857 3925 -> 1.69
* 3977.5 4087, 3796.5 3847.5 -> 2.00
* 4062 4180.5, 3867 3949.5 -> 1.94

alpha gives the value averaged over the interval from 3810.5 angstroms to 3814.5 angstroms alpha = 16.9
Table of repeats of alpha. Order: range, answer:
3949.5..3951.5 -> 21.8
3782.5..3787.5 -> 24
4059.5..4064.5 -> 23.7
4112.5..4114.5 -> 34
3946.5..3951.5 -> 19.9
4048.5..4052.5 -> 29.7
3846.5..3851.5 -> 14.7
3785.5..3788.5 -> 17.9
